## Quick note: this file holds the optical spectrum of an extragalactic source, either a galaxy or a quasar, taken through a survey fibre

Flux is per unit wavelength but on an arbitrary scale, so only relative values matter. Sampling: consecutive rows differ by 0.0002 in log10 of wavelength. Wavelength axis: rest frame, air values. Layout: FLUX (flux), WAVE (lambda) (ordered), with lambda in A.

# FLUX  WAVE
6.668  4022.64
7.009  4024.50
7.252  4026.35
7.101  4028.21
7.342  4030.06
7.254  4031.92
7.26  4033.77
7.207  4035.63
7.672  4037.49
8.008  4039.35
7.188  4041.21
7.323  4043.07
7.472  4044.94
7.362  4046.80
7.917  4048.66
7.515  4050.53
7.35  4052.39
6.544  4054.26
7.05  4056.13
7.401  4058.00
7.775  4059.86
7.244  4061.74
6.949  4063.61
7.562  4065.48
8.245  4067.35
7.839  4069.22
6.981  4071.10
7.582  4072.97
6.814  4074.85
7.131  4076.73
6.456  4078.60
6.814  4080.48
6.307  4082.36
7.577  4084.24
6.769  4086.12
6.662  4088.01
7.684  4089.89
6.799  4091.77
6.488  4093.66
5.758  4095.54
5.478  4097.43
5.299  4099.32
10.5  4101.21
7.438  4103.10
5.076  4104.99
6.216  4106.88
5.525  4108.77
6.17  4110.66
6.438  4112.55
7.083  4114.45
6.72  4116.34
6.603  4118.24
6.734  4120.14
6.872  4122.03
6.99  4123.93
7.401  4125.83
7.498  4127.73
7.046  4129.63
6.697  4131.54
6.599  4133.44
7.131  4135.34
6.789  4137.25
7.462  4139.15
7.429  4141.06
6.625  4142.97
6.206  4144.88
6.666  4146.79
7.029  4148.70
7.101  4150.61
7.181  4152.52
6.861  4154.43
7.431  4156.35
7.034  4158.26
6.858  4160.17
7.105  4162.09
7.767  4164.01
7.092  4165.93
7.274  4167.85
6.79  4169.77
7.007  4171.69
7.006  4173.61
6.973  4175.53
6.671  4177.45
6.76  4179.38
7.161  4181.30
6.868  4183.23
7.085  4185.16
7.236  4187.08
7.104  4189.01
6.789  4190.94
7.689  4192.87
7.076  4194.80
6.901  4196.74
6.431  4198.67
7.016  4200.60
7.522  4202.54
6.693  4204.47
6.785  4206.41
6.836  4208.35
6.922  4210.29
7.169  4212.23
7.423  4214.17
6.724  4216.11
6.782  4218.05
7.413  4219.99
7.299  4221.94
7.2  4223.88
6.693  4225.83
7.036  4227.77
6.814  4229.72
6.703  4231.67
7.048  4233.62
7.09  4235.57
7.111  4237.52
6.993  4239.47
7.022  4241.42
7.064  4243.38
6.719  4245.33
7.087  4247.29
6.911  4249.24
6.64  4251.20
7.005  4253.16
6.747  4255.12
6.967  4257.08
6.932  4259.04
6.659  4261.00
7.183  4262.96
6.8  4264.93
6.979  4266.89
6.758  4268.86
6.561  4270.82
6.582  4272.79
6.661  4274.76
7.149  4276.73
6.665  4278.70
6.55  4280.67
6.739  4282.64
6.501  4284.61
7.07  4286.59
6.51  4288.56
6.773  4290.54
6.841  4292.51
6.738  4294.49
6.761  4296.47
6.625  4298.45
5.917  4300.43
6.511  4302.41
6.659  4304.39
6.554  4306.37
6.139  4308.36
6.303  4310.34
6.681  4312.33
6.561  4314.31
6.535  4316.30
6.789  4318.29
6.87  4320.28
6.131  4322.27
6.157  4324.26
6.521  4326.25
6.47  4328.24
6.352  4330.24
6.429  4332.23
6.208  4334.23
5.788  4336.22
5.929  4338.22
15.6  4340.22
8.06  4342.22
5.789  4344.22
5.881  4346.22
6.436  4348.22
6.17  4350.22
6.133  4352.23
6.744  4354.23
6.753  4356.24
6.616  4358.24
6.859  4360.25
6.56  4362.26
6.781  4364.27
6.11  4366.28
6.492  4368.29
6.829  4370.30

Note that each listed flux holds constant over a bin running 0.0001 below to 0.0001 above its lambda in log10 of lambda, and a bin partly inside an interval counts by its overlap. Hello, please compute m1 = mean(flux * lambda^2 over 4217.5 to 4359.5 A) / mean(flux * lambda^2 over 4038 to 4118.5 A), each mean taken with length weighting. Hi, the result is 1.1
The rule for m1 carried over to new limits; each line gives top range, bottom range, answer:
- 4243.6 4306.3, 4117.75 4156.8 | 1.03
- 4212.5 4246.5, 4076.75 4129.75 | 1.11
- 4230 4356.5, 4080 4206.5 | 1.06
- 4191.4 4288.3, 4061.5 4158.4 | 1.07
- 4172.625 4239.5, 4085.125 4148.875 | 1.08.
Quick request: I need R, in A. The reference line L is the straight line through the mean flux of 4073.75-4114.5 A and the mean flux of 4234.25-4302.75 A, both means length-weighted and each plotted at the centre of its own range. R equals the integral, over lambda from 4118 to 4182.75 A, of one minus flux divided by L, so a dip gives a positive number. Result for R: -2.90 A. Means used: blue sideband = 6.65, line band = 7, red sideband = 6.8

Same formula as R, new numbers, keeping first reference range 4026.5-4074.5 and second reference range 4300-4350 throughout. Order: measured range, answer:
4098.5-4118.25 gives 1.67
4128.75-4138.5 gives 0.46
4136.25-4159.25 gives 0.61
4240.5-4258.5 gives 0.10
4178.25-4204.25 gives 0.15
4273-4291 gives 0.37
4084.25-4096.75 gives 0.98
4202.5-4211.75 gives 0.18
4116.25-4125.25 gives 0.52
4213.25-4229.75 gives -0.11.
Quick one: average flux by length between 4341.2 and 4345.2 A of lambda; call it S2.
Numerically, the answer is 6.97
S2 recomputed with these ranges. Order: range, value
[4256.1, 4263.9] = 6.94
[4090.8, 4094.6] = 6.65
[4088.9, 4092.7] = 7.25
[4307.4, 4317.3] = 6.45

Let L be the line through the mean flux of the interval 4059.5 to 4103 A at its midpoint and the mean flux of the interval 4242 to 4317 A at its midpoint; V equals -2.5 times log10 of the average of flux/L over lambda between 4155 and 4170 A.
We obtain -0.04 mag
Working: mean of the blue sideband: 7.07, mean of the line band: 7.18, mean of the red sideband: 6.71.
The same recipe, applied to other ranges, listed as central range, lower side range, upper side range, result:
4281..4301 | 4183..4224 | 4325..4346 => 0.08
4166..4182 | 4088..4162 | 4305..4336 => -0.04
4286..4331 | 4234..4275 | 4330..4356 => 0.07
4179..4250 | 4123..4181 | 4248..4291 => -0.02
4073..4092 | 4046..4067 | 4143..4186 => 0.05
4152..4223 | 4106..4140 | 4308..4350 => -0.04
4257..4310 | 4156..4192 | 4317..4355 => 0.04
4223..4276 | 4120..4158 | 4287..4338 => -0.04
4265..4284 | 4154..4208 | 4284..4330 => -0.01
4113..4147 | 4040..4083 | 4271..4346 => 0.03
